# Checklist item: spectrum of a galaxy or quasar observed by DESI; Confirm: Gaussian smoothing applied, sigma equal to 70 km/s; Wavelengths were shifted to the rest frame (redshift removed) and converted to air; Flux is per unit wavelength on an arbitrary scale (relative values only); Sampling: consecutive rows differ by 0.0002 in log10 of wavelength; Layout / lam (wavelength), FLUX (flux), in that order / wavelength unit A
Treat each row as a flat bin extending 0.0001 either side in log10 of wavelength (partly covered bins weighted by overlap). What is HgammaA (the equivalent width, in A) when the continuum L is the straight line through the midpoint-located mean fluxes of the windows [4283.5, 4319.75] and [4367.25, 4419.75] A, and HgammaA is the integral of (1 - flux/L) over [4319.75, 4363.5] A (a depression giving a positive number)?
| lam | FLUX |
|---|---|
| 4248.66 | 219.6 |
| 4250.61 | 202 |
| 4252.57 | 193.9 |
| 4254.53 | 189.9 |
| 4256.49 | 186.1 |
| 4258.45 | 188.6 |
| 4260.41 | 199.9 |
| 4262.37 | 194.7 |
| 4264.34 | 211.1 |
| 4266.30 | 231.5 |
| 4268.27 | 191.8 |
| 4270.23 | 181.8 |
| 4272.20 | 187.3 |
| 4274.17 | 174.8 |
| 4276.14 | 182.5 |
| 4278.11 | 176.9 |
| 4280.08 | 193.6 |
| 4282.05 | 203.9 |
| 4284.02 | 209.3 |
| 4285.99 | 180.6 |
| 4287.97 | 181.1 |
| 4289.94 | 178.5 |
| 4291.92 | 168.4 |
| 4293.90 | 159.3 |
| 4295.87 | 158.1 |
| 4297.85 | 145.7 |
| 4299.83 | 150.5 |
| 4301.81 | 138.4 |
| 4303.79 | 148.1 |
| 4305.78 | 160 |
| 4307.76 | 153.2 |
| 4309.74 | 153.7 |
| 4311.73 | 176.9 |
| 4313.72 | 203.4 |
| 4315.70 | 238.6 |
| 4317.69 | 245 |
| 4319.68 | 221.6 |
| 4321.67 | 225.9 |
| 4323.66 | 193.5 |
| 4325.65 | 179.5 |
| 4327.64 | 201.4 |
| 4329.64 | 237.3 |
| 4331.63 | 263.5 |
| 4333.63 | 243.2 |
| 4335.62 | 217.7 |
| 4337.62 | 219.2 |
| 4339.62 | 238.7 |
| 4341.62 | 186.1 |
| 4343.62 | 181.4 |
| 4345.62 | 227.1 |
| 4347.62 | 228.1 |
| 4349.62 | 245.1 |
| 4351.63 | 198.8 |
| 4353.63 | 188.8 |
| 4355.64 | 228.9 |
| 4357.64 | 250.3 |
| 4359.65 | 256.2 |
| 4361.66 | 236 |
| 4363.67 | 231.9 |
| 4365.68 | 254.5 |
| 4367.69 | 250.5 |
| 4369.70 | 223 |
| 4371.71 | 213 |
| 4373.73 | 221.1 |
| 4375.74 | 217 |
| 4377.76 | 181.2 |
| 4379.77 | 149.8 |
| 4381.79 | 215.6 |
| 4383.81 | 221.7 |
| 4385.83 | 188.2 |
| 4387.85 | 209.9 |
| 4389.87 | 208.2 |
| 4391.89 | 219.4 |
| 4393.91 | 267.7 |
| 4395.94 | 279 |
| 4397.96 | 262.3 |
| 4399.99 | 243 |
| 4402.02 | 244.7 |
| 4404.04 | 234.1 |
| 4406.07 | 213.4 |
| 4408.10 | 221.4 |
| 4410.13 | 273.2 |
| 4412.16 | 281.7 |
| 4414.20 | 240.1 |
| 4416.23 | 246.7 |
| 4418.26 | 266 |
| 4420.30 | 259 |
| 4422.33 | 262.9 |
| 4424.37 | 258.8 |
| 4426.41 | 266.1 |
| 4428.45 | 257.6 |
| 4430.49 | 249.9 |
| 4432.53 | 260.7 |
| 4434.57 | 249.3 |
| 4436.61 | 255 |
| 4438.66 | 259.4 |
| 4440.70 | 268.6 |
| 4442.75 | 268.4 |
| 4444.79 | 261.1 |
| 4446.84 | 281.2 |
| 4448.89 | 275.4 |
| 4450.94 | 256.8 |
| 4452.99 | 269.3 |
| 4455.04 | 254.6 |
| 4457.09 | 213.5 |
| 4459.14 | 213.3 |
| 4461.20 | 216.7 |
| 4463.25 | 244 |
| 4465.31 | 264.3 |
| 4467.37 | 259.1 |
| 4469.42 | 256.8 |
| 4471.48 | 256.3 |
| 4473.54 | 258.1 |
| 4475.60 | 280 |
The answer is -4.8 A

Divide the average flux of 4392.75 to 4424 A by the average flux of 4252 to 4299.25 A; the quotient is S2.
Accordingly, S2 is 1.4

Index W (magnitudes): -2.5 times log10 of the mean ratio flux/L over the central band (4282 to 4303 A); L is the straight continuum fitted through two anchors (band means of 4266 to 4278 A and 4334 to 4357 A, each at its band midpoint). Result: 0.16 mag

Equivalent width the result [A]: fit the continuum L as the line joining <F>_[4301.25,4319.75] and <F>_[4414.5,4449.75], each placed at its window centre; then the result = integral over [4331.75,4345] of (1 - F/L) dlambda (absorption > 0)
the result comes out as -1.1 A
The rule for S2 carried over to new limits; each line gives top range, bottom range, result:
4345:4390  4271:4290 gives 1.17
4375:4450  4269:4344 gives 1.28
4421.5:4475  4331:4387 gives 1.16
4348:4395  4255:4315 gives 1.23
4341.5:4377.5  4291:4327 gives 1.25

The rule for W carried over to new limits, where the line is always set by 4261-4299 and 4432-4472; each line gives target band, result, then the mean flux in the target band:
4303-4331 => 0.02 mag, 197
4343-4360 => -0.04 mag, 222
